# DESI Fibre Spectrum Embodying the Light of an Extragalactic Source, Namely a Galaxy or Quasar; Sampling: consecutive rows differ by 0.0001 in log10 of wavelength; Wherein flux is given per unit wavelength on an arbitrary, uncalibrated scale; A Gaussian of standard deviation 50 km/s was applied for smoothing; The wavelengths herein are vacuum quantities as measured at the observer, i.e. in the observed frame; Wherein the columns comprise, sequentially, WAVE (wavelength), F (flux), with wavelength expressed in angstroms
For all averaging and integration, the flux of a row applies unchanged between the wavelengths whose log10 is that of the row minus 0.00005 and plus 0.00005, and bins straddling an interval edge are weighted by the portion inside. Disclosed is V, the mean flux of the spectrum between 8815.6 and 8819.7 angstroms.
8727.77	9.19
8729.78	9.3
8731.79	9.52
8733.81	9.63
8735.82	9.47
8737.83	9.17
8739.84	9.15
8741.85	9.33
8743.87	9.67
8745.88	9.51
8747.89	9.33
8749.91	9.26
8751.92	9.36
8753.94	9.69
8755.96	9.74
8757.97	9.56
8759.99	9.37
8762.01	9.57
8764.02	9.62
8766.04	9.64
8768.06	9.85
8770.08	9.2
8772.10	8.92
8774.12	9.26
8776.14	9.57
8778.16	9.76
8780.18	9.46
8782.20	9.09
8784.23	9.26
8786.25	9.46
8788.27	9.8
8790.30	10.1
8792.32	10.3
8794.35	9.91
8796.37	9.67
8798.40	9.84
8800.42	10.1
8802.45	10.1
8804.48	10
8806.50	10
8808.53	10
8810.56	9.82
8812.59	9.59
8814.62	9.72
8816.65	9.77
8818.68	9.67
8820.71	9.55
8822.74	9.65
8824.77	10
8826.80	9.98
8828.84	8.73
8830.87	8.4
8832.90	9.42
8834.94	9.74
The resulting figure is 9.72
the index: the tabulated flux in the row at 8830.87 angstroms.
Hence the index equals 8.4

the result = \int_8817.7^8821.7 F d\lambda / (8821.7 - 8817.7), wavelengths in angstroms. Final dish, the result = 9.61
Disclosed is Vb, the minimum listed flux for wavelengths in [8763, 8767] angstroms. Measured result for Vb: 9.62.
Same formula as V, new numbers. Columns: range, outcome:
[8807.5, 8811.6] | 9.9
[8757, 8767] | 9.55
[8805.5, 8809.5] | 10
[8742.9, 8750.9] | 9.44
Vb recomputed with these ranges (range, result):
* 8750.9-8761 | 9.36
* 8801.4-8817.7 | 9.59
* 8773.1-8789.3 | 9.09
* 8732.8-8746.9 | 9.15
